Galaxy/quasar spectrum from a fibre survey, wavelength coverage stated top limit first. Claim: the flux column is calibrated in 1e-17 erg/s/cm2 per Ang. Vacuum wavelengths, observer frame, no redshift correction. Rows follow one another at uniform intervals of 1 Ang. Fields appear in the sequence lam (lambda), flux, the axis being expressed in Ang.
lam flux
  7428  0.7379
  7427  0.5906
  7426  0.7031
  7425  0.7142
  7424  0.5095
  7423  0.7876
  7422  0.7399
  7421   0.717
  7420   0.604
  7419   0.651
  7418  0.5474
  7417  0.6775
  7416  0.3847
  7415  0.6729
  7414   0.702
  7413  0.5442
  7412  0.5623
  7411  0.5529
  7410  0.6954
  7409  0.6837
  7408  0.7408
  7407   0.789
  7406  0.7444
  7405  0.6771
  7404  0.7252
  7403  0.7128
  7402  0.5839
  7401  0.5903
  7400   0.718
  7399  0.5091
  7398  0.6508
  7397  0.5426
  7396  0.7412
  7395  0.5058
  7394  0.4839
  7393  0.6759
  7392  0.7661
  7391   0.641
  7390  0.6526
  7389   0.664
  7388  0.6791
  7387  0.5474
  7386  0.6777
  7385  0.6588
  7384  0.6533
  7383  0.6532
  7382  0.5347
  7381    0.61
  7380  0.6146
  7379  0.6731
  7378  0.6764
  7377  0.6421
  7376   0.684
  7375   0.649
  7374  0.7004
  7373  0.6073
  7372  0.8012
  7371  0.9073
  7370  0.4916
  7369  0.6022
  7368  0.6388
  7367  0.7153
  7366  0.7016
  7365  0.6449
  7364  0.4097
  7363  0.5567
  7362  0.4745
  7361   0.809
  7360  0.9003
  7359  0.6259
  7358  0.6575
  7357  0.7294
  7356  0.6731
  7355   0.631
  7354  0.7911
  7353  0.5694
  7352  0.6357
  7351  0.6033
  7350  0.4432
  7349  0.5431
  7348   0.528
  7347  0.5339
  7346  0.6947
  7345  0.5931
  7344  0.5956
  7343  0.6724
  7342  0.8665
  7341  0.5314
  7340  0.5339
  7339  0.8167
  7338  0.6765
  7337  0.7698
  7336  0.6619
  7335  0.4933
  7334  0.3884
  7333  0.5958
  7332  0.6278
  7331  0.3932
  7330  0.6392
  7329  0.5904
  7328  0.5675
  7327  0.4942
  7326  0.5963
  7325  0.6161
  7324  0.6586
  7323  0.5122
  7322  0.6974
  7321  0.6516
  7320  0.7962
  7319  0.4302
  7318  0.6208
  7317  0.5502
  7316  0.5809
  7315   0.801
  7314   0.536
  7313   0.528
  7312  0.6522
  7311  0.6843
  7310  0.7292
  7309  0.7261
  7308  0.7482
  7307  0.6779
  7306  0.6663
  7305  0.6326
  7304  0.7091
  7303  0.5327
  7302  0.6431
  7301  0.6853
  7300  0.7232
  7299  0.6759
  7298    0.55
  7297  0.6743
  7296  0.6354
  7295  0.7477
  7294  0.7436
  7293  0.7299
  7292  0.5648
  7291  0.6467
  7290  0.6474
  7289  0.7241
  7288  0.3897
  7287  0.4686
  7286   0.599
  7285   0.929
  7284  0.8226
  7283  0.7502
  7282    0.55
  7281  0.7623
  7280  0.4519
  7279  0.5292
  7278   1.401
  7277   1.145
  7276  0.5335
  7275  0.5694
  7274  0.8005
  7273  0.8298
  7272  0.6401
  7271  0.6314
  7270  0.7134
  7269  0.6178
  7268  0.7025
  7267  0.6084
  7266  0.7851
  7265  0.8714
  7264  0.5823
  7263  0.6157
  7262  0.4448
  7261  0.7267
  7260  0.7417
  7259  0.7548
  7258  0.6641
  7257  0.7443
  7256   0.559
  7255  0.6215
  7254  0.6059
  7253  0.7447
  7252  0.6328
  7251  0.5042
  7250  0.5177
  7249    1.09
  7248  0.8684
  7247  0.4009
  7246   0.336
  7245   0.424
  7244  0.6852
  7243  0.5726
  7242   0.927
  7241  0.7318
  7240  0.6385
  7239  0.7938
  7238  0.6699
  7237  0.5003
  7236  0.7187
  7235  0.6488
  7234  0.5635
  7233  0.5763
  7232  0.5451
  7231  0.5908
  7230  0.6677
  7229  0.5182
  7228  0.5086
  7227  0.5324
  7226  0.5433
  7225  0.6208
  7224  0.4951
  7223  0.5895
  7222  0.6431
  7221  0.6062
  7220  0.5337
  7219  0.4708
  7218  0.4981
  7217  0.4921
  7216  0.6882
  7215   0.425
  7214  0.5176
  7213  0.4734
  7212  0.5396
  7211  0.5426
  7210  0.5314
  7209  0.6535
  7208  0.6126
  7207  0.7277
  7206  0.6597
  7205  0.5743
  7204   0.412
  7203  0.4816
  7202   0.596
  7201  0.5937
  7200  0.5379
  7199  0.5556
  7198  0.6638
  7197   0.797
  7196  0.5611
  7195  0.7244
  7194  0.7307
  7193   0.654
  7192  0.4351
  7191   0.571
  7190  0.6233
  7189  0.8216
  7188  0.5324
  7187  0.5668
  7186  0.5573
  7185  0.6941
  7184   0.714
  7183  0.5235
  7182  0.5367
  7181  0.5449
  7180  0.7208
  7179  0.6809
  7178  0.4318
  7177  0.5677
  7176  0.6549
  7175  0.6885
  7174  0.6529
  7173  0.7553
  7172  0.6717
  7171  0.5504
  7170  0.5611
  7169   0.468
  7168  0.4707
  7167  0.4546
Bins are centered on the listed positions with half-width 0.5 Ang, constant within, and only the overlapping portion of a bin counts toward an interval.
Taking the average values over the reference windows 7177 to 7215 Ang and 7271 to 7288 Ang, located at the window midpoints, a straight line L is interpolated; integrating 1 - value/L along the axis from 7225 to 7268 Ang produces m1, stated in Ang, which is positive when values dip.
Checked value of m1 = 2.2 Ang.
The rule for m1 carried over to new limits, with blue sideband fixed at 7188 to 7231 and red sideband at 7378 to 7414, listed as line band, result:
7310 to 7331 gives 0.34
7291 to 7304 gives -1.07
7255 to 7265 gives -1.01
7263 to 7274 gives -1.80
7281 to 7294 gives -1.13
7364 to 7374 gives -0.51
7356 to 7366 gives -0.29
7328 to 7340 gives 0.43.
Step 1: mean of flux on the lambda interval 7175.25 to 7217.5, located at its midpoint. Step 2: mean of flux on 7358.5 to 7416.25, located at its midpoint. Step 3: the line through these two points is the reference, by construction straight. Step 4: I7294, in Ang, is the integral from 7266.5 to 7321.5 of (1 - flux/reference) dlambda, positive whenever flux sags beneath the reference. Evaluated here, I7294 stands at -4.75 Ang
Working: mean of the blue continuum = 0.594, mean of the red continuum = 0.647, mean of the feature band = 0.674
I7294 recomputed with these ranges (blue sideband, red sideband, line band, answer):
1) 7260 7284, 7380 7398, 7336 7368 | 0.6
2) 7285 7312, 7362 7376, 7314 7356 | 2.6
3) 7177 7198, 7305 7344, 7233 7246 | -0.4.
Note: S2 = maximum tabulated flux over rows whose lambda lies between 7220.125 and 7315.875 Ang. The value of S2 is 1.401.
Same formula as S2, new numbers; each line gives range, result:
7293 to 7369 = 0.9003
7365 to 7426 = 0.9073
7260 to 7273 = 0.8714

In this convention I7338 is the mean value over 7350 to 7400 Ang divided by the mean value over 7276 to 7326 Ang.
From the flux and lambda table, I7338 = 1.0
